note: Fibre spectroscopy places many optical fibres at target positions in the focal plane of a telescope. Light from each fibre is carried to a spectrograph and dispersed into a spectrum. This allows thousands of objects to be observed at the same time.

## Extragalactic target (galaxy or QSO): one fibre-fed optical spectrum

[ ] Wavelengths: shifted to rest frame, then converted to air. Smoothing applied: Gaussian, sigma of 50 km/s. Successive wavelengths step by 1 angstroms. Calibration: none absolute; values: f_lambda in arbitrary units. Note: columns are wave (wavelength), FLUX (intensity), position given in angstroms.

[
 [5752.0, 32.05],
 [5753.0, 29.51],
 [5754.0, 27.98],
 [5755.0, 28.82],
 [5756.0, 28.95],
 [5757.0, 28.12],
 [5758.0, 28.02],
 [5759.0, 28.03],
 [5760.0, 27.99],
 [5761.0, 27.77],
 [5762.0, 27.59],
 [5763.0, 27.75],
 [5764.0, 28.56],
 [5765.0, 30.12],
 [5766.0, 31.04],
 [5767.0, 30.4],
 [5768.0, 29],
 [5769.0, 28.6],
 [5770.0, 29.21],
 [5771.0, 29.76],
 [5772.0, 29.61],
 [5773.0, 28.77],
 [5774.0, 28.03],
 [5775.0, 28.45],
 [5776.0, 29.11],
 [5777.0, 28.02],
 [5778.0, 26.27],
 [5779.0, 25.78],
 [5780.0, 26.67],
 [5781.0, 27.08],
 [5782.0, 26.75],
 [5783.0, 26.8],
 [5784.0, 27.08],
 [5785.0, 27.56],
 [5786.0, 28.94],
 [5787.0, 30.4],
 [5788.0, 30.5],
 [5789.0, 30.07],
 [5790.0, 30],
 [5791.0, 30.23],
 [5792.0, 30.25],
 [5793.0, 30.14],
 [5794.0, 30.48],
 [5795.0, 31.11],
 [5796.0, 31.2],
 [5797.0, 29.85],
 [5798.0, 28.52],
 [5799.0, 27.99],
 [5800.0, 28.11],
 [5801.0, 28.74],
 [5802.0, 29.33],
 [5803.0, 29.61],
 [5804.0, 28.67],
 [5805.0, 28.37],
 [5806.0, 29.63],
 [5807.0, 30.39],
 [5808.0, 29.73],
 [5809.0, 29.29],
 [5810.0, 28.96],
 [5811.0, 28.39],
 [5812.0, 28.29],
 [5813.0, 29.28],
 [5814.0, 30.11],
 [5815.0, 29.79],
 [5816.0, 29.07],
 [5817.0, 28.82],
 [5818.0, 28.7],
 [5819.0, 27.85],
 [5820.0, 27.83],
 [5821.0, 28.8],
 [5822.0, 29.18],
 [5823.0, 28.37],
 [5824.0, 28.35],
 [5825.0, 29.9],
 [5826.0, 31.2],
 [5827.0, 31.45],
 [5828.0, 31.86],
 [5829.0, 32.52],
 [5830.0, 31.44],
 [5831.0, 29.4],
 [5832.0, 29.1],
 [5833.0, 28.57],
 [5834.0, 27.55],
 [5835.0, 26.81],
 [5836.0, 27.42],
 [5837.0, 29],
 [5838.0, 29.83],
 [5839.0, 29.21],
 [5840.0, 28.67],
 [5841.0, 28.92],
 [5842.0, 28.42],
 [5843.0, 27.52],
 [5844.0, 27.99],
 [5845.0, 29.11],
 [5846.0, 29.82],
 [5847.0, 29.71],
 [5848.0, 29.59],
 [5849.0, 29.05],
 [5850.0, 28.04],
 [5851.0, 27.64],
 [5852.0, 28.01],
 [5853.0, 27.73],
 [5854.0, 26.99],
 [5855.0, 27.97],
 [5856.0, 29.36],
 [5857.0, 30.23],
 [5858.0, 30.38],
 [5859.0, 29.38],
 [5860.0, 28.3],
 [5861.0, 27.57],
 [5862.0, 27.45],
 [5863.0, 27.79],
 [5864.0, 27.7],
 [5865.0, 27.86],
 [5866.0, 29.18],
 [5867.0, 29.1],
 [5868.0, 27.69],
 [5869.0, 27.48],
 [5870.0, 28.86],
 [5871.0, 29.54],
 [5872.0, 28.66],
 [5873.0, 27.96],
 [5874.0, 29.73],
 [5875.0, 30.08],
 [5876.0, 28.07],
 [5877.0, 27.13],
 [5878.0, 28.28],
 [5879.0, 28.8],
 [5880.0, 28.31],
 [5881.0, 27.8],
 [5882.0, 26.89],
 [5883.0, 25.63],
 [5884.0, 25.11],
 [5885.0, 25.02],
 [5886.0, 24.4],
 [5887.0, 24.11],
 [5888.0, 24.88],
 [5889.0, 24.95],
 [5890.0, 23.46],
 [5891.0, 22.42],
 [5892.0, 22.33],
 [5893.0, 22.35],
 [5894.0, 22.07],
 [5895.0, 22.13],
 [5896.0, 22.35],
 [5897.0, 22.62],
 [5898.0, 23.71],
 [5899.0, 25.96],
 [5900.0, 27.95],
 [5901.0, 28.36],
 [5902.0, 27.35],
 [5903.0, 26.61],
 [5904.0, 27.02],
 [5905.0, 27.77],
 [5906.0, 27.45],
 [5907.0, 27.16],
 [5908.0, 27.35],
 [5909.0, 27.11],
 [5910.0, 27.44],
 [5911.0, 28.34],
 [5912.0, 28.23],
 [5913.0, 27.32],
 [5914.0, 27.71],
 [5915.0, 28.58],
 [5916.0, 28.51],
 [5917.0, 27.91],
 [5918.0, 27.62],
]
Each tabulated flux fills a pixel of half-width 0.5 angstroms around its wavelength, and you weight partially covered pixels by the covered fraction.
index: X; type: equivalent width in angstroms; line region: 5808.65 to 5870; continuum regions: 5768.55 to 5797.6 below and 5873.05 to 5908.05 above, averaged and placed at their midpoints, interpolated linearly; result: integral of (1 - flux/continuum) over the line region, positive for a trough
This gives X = -3.5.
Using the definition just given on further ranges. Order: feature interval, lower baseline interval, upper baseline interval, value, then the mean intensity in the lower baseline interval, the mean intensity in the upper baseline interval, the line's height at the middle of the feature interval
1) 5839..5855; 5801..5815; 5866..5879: 0.20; 29.2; 28.6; 28.8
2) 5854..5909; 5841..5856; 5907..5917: 2.55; 28.4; 27.8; 28.1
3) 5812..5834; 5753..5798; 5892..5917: -1.31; 28.8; 26.3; 27.9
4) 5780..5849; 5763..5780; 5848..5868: -1.43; 28.7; 28.4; 28.6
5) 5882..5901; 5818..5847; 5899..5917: 2.58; 29.1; 27.6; 28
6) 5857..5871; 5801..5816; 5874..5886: -0.35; 29.2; 27.3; 27.8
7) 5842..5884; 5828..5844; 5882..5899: -3.16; 29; 23.8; 26.4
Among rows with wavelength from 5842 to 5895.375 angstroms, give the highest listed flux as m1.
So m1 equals 30.38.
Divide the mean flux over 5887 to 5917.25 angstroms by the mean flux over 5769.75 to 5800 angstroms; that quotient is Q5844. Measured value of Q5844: 0.9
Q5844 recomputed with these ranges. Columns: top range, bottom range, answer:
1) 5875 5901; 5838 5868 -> 0.88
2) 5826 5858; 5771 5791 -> 1.03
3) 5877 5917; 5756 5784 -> 0.92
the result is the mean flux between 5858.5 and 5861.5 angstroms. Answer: 28.4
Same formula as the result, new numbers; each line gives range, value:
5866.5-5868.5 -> 28.4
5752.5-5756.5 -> 28.8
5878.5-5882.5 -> 27.9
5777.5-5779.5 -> 26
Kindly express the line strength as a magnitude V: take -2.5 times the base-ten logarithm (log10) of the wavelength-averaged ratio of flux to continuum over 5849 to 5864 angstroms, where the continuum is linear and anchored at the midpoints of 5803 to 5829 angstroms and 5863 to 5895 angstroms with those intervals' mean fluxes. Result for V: -0.03 mag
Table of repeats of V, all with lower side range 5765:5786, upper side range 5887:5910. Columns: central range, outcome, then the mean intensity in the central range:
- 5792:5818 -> -0.07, 29.4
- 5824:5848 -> -0.10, 29.3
